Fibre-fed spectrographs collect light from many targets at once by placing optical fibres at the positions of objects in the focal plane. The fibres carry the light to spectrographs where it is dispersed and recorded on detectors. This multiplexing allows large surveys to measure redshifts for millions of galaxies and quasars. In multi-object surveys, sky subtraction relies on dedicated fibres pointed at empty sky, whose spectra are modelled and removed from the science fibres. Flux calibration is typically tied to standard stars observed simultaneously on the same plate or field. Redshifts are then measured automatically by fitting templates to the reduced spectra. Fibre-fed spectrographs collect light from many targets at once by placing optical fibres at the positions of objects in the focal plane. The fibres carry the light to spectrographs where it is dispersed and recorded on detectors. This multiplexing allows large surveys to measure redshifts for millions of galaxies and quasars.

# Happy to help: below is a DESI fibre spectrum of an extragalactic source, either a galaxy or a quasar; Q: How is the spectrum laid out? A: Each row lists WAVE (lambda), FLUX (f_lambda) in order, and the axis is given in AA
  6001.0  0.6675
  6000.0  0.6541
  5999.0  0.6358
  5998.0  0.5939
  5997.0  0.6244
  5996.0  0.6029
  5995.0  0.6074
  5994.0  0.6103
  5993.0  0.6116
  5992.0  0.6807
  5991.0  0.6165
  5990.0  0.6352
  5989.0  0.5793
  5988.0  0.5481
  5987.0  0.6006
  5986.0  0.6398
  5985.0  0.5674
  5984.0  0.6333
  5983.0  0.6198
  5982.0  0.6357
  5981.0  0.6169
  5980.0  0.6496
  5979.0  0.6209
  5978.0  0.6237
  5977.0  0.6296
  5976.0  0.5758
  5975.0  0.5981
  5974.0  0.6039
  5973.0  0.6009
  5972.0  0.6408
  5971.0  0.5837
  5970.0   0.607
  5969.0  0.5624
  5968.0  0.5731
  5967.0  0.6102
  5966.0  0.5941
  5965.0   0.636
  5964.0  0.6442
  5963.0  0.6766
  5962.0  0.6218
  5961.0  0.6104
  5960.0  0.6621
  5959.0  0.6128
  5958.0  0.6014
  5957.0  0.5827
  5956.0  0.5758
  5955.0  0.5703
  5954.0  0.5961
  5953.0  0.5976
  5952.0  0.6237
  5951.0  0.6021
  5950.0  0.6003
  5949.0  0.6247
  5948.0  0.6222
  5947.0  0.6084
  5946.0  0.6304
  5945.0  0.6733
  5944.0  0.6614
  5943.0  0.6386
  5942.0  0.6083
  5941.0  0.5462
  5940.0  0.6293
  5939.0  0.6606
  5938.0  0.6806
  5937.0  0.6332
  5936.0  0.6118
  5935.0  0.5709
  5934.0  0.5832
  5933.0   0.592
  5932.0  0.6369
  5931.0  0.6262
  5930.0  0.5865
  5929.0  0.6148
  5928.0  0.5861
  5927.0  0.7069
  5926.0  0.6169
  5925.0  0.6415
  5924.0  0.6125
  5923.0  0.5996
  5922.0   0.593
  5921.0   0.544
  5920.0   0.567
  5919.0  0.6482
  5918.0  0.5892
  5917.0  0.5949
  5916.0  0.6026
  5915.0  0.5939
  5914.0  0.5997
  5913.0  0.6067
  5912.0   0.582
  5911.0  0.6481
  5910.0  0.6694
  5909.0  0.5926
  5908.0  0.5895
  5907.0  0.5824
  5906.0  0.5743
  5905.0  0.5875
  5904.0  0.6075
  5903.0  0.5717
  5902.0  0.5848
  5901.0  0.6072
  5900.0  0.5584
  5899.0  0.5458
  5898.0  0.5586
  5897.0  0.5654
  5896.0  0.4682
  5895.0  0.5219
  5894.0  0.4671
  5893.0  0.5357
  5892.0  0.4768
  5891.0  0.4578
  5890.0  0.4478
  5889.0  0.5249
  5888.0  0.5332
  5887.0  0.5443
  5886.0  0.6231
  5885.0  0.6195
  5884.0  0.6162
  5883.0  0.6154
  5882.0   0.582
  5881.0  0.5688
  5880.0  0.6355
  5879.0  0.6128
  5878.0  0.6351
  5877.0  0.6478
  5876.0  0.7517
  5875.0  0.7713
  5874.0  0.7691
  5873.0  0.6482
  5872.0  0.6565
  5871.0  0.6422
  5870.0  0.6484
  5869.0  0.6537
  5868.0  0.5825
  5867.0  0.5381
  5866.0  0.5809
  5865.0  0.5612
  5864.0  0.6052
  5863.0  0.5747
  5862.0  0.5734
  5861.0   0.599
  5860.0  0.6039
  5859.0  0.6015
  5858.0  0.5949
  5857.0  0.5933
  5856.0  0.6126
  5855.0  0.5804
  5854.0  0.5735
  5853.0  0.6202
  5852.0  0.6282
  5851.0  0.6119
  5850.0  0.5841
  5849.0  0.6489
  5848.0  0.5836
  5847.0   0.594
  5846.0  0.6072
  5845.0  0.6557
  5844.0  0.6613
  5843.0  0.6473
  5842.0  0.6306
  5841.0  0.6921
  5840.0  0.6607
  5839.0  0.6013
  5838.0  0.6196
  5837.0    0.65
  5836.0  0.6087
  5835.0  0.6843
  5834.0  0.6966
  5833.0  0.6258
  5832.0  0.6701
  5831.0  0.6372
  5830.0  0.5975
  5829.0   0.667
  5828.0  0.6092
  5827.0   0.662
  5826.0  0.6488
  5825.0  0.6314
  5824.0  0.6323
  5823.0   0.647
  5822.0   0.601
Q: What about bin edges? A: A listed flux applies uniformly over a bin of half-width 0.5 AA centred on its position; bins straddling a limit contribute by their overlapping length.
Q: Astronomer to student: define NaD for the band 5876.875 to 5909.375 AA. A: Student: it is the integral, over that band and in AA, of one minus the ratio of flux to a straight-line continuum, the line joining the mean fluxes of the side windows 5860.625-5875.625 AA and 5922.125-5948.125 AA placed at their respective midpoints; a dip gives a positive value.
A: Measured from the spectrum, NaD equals 3.2 AA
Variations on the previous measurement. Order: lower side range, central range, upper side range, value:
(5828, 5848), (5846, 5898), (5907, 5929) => 2.8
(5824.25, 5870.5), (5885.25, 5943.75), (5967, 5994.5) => 2.8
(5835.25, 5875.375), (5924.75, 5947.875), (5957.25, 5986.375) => -0.2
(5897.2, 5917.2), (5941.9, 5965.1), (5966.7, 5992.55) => -0.6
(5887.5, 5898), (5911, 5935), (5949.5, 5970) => -2.4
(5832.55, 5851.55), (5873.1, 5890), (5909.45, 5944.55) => 0.1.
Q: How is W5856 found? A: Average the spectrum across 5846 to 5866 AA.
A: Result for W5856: 0.597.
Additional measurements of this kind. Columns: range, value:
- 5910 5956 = 0.613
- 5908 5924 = 0.602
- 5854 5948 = 0.6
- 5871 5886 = 0.651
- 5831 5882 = 0.628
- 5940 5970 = 0.613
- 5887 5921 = 0.565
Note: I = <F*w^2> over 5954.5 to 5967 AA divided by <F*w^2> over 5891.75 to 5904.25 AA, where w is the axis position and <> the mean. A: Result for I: 1.2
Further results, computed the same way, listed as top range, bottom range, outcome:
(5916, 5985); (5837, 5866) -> 1.04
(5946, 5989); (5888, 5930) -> 1.08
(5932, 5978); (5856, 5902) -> 1.07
